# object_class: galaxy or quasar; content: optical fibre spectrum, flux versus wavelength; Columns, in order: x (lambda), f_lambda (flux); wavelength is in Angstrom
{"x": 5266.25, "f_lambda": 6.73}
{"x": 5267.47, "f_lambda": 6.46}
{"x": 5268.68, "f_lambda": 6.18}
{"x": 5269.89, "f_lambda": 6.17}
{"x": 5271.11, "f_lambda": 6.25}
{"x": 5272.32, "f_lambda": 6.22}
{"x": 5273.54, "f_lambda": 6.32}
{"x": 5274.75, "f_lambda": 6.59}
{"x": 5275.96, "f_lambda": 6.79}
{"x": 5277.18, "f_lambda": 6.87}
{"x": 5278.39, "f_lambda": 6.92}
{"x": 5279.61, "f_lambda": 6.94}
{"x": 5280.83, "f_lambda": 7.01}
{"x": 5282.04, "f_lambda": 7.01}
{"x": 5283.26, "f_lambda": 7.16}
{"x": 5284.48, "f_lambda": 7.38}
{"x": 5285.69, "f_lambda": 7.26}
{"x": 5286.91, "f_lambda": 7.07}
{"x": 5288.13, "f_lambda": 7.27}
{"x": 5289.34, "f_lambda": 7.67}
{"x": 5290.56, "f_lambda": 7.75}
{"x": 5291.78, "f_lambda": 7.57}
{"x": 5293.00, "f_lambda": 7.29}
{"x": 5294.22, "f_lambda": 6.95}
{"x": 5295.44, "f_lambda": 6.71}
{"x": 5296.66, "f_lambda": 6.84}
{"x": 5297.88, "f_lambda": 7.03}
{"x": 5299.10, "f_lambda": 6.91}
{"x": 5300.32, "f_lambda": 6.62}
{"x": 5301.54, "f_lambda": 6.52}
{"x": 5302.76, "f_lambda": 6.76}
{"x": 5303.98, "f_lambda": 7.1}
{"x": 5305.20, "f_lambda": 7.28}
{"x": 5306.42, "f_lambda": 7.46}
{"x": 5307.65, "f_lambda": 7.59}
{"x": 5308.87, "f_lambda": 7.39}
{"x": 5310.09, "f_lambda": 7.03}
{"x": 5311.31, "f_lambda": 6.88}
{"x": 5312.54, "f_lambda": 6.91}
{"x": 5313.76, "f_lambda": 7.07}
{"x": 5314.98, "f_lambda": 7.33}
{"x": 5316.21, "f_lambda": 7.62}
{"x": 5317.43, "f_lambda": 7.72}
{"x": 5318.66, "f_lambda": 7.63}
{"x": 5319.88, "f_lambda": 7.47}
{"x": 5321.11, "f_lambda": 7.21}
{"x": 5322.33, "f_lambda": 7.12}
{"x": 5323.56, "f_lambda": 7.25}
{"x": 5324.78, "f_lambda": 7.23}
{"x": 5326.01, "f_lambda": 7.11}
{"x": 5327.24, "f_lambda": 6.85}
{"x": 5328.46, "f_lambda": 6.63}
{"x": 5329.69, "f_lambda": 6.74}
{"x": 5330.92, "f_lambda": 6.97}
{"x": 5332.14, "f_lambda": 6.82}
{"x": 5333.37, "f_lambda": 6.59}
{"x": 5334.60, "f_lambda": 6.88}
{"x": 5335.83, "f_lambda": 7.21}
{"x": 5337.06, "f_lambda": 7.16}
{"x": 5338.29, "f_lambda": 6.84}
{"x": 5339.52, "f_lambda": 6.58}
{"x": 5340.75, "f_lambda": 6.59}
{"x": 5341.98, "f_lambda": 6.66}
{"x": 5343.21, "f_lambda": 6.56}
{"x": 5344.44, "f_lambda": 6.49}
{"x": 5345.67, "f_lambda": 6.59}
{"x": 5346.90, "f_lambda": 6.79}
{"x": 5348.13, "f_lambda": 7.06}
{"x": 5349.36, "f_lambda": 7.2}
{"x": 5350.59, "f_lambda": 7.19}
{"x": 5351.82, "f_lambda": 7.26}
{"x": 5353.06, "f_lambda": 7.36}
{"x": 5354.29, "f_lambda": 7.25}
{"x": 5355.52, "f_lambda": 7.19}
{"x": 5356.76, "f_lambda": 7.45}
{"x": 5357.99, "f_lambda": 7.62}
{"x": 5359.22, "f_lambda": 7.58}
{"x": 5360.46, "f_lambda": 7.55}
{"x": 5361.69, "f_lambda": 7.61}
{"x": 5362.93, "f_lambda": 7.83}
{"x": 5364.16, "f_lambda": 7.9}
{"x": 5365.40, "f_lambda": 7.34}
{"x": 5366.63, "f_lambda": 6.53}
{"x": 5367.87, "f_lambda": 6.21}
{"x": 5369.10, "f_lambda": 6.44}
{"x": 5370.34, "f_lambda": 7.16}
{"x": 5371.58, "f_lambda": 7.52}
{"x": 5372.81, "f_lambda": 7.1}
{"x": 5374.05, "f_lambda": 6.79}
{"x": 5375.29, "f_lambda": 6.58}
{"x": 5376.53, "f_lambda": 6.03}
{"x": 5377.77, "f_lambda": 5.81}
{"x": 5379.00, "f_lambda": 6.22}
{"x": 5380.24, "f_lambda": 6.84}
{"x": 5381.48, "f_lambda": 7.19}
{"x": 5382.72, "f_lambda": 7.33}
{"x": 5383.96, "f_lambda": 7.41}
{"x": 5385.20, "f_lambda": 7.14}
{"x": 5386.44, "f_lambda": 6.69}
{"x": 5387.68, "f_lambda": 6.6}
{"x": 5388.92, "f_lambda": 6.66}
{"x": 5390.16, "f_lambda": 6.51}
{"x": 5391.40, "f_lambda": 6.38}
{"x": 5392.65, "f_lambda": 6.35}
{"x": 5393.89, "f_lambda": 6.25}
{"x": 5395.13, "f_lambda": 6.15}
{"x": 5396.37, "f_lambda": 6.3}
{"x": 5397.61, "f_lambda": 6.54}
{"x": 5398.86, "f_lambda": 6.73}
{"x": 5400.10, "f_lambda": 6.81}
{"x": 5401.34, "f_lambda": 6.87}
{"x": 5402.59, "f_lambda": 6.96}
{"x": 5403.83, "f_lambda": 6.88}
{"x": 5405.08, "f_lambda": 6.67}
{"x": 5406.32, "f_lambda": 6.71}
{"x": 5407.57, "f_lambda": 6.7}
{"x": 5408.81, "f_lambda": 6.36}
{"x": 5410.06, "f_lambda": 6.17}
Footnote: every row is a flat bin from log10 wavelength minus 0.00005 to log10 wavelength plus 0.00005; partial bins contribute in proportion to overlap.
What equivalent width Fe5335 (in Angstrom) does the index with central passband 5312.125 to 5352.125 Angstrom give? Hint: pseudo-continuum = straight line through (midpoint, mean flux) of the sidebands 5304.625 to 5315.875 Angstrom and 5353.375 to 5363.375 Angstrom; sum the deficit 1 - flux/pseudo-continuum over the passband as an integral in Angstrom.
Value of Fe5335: 1.8 Angstrom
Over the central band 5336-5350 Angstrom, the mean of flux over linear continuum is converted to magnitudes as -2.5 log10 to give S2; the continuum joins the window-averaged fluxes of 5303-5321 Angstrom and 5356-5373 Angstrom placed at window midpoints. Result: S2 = 0.08 mag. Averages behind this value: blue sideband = 7.3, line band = 6.79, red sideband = 7.28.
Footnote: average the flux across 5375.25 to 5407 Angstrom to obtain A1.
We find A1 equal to 6.64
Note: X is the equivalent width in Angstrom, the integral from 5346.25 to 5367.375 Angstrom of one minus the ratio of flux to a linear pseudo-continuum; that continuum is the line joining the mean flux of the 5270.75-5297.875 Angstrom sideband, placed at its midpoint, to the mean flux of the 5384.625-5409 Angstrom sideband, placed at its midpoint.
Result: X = -1.8 Angstrom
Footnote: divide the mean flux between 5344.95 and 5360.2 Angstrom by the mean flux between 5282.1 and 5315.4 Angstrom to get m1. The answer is 1.01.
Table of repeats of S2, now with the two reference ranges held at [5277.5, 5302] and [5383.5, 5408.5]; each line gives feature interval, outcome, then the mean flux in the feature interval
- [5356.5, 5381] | -0.036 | 7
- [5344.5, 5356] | -0.036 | 7.07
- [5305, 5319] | -0.048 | 7.32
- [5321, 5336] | -0.003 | 6.96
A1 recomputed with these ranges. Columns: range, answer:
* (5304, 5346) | 7.05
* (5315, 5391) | 7.01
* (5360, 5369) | 7.23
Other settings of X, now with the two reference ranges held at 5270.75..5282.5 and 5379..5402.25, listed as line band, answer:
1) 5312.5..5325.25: -1.23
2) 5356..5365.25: -1.28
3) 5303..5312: -0.71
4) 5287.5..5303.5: -0.88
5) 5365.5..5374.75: -0.21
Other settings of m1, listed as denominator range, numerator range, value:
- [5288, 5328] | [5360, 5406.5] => 0.95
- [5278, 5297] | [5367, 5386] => 0.94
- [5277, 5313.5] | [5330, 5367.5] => 1.00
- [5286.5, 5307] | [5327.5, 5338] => 0.97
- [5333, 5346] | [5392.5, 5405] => 0.98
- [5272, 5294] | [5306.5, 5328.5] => 1.02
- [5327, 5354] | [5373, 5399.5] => 0.96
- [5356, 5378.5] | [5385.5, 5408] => 0.94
